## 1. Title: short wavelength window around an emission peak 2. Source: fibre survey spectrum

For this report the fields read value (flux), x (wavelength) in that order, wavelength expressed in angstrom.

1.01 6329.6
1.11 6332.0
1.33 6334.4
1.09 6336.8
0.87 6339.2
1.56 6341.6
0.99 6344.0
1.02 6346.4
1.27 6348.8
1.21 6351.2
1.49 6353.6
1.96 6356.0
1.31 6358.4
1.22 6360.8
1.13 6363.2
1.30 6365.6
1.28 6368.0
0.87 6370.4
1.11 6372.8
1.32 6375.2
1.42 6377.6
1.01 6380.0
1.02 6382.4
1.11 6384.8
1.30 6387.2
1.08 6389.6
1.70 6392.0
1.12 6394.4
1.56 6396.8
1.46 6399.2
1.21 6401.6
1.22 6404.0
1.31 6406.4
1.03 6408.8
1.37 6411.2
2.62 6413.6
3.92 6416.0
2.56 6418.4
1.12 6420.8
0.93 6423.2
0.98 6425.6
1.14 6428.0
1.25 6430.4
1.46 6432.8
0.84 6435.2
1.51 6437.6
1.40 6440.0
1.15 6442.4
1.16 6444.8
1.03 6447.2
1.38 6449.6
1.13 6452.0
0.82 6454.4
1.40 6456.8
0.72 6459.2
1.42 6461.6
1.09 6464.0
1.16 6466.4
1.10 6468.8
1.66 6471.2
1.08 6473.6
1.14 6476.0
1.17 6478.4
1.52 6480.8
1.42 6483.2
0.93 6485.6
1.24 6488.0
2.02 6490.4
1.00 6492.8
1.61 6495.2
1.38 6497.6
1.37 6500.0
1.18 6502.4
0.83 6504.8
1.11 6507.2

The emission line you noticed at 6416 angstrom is [O III] 5007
